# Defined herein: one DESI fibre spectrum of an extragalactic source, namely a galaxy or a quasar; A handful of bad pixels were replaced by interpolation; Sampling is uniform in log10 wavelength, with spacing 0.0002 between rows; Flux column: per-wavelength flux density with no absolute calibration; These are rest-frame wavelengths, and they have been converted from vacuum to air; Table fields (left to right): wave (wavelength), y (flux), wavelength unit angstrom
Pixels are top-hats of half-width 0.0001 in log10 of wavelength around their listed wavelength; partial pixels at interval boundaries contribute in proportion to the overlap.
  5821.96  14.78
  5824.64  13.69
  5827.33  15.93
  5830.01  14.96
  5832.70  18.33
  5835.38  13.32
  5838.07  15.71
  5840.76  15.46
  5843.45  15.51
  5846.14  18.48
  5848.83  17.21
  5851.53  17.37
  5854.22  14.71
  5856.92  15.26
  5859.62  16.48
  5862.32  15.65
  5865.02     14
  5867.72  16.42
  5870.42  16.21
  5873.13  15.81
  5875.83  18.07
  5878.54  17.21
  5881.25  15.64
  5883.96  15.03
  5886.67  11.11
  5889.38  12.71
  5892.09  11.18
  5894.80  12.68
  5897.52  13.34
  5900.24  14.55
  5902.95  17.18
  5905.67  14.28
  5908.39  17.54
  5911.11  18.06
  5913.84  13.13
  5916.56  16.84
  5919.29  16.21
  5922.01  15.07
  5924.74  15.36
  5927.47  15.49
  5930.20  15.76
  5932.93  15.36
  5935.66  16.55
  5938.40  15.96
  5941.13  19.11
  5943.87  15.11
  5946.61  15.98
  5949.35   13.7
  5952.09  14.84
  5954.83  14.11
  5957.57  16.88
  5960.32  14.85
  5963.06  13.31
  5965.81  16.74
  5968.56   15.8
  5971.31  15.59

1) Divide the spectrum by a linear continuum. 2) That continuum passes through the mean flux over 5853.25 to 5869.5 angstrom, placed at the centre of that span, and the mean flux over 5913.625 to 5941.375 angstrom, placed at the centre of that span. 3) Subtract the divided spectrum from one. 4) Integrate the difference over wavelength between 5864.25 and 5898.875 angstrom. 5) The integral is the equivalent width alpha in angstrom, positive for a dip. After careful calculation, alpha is 2.23 angstrom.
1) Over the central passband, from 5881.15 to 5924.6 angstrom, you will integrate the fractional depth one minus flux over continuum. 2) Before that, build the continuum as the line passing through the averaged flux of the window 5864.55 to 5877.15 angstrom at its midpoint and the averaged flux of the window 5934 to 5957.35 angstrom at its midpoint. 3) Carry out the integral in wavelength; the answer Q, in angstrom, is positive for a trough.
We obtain 3.70 angstrom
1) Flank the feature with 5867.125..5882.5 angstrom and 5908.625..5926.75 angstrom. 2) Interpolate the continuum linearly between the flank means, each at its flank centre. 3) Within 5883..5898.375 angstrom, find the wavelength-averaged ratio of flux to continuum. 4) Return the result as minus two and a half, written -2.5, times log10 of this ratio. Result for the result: 0.28 mag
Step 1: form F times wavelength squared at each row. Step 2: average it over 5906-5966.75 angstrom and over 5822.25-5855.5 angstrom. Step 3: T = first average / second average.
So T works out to 1.02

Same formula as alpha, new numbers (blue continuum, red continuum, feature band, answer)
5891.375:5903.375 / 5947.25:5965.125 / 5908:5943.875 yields -4.84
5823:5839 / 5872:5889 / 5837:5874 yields -1.73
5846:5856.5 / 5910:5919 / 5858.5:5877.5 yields 0.39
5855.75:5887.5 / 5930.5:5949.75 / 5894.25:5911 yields 0.60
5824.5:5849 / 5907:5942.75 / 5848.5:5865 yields 0.09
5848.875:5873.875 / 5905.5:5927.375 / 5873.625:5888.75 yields 0.52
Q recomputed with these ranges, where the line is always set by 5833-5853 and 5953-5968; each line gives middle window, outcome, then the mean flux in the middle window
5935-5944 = -0.9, 16.9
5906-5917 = -0.4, 16.2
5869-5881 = -0.6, 16.7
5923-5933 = 0.0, 15.5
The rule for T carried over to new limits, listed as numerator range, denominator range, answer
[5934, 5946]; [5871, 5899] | 1.18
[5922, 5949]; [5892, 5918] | 1.07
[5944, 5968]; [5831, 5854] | 0.96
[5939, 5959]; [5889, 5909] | 1.13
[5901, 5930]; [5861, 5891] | 1.06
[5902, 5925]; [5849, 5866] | 1.04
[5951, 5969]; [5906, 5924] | 0.96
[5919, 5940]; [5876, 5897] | 1.15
